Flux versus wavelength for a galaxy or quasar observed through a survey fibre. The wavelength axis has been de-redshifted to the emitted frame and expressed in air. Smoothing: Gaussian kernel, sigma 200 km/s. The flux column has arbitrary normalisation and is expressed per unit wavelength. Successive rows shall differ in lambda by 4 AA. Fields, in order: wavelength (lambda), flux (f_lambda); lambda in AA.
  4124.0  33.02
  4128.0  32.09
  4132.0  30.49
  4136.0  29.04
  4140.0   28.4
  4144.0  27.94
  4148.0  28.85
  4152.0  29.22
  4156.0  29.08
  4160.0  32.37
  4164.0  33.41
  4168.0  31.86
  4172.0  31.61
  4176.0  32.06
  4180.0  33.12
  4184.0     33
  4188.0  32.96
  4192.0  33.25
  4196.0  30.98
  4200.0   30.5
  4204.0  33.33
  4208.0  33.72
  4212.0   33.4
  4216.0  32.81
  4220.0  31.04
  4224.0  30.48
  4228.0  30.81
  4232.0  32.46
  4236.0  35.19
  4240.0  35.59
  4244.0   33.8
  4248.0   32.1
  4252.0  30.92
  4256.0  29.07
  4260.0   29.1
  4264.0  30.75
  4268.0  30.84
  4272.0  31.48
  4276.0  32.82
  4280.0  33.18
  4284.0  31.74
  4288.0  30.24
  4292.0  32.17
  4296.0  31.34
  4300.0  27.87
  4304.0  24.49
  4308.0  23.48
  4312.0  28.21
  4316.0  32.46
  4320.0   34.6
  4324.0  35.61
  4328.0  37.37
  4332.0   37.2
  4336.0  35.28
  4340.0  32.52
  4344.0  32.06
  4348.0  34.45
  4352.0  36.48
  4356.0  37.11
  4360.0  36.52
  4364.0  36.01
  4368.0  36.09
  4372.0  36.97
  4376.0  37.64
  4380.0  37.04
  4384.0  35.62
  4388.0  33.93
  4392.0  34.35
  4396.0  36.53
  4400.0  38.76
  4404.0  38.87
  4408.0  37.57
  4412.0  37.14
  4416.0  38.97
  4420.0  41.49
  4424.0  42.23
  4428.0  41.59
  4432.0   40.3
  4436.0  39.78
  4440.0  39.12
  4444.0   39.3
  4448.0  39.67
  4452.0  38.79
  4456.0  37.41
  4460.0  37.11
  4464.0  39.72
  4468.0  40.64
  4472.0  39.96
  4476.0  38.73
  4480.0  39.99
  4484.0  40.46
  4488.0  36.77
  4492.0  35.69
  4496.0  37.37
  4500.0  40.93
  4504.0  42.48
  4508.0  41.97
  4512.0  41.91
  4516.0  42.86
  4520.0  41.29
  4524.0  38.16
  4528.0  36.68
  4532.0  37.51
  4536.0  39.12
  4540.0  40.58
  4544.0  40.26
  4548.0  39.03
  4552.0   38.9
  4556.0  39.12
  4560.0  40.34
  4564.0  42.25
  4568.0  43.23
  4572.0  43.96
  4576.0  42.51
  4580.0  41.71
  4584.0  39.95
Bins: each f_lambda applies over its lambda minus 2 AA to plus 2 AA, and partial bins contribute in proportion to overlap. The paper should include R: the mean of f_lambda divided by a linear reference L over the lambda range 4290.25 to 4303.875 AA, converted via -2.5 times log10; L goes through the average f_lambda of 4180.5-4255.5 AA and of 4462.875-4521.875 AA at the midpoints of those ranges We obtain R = 0.17 mag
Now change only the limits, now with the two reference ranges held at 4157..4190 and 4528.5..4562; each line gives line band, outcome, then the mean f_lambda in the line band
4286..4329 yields 0.144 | 30.6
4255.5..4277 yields 0.116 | 30.7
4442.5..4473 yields -0.040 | 39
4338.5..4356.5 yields 0.039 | 34.4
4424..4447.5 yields -0.083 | 40.2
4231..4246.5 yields -0.021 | 34.3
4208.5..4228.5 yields 0.044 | 31.9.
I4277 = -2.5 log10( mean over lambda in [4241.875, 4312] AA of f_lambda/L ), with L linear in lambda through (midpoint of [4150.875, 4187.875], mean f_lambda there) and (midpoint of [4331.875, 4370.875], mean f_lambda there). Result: 0.12 mag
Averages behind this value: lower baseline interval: 31.9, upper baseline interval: 35.3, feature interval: 30.3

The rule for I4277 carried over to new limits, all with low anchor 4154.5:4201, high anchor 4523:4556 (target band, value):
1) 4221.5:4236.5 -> 0.038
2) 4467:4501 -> -0.030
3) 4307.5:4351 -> 0.047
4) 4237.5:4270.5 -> 0.064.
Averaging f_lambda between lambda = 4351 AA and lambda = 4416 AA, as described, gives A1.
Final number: 36.7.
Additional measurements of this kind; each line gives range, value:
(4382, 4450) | 38.5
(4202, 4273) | 32.1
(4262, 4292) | 31.6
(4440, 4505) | 39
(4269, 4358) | 32.4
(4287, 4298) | 31.3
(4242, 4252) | 32.5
